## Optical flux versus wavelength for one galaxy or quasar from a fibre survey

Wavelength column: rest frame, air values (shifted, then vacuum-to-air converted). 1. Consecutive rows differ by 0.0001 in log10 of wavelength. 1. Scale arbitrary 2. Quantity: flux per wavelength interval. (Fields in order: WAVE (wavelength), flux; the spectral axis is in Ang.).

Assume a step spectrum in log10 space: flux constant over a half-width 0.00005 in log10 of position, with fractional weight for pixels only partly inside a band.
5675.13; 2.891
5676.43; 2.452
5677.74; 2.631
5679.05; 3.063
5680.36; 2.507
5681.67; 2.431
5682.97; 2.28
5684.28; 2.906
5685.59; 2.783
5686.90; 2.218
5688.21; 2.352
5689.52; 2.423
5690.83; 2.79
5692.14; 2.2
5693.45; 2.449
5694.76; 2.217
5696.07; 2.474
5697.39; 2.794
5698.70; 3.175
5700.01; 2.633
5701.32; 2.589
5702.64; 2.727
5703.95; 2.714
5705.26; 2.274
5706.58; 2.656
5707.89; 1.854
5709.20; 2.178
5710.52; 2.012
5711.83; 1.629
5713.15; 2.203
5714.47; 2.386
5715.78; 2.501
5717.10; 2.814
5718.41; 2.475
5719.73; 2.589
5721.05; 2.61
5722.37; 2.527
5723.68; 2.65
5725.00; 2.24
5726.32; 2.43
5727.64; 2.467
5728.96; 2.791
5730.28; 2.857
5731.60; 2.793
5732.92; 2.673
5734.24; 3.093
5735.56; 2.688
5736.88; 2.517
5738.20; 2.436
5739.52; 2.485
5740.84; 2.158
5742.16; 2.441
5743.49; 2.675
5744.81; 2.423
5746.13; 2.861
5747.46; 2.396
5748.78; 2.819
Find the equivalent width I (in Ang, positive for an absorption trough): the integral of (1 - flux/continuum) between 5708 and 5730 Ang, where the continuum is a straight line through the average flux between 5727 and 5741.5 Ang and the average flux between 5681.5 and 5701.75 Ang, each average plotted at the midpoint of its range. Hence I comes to 1.72 Ang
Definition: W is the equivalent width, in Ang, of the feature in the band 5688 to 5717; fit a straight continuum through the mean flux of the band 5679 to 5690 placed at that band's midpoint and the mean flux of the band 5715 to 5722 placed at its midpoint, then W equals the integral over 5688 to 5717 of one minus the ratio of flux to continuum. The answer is 1.49 Ang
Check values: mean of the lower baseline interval 2.53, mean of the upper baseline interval 2.59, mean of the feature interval 2.43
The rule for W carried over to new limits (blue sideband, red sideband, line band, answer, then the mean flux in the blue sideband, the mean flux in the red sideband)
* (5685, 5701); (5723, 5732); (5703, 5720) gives 1.6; 2.54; 2.6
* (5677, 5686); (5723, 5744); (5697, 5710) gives 0.4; 2.65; 2.59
